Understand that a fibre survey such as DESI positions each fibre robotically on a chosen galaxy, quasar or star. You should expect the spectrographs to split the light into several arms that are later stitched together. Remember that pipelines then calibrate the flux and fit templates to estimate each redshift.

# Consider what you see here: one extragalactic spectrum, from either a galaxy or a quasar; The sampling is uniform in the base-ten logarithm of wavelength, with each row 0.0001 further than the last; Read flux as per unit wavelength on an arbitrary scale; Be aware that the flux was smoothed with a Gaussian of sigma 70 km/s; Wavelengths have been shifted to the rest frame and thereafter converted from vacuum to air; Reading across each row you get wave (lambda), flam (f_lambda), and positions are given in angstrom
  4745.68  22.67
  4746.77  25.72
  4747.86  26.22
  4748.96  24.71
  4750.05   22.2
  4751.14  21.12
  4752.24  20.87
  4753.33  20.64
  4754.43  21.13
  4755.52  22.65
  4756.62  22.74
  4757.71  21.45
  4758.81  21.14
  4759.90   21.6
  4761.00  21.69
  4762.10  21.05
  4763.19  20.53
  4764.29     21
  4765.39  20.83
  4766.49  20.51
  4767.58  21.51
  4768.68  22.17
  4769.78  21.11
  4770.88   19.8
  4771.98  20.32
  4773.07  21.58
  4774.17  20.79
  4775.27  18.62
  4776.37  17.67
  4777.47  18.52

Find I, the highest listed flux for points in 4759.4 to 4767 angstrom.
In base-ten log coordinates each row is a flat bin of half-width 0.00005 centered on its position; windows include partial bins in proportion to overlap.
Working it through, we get 21.69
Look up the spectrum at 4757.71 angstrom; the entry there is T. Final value 21.45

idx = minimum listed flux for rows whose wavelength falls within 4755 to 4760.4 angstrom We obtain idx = 21.14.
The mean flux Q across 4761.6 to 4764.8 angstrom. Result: 20.9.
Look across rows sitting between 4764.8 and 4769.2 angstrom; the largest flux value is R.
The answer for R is 22.17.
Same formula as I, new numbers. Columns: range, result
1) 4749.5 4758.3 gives 22.74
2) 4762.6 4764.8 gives 21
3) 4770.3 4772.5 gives 20.32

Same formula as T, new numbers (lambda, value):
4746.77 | 25.72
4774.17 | 20.79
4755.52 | 22.65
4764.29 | 21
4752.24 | 20.87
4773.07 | 21.58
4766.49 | 20.51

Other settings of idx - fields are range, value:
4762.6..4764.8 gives 20.53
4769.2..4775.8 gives 18.62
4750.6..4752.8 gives 20.87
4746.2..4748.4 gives 25.72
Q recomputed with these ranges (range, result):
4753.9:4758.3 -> 22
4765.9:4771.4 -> 21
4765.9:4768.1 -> 21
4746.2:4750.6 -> 24.7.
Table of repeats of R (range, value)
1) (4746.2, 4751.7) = 26.22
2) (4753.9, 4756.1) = 22.65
